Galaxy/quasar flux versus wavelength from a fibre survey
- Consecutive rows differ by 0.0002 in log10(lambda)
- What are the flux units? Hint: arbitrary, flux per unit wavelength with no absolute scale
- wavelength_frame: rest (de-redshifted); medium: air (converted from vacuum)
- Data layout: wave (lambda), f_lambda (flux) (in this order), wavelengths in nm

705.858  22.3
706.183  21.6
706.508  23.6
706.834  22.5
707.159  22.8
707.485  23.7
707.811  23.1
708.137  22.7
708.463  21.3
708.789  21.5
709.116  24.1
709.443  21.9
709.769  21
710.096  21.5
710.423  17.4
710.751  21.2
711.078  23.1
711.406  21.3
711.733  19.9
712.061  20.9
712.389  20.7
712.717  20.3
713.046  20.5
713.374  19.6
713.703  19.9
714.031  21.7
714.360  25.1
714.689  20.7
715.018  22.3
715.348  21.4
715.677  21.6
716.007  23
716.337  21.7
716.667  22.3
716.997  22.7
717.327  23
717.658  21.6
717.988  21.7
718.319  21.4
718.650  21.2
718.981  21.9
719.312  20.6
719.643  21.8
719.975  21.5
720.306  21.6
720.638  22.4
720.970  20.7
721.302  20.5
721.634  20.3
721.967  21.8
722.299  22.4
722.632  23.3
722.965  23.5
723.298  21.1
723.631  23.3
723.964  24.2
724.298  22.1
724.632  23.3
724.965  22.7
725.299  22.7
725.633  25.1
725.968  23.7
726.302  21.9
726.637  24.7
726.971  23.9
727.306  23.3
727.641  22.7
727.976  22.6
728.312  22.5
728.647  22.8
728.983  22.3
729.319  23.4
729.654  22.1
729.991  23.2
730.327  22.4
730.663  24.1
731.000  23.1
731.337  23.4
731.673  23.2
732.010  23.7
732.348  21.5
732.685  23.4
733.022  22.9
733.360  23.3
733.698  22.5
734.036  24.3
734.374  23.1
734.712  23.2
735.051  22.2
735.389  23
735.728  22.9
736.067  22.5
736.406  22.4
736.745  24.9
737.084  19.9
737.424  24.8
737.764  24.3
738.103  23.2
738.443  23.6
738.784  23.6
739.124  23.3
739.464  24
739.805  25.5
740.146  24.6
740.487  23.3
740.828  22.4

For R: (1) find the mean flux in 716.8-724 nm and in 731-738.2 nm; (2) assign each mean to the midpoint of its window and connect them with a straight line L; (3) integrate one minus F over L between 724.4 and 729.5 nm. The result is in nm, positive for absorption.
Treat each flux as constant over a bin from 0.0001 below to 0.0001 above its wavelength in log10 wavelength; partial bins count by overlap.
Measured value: -0.16 nm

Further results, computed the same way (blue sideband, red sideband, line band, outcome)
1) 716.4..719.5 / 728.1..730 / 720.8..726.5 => -0.07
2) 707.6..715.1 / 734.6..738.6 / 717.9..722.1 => 0.12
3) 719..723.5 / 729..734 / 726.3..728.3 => -0.07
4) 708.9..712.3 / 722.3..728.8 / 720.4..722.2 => 0.11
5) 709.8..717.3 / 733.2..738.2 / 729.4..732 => -0.05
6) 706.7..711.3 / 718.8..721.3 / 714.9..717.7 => -0.08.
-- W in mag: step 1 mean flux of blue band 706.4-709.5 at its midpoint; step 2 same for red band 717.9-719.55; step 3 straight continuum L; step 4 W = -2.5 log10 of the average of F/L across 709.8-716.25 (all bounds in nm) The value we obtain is 0.05 mag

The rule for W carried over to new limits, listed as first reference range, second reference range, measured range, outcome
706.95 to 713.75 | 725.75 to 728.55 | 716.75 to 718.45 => 0.00 mag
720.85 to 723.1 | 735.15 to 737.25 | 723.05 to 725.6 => -0.05 mag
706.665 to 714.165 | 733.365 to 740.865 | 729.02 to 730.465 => 0.00 mag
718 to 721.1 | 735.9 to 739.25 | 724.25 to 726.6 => -0.06 mag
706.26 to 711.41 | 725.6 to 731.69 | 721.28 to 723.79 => 0.03 mag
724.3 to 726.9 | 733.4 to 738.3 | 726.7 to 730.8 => 0.01 mag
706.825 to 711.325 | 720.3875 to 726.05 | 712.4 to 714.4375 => 0.06 mag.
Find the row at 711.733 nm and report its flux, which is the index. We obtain 19.9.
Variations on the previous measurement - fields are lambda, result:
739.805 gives 25.5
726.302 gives 21.9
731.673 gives 23.2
